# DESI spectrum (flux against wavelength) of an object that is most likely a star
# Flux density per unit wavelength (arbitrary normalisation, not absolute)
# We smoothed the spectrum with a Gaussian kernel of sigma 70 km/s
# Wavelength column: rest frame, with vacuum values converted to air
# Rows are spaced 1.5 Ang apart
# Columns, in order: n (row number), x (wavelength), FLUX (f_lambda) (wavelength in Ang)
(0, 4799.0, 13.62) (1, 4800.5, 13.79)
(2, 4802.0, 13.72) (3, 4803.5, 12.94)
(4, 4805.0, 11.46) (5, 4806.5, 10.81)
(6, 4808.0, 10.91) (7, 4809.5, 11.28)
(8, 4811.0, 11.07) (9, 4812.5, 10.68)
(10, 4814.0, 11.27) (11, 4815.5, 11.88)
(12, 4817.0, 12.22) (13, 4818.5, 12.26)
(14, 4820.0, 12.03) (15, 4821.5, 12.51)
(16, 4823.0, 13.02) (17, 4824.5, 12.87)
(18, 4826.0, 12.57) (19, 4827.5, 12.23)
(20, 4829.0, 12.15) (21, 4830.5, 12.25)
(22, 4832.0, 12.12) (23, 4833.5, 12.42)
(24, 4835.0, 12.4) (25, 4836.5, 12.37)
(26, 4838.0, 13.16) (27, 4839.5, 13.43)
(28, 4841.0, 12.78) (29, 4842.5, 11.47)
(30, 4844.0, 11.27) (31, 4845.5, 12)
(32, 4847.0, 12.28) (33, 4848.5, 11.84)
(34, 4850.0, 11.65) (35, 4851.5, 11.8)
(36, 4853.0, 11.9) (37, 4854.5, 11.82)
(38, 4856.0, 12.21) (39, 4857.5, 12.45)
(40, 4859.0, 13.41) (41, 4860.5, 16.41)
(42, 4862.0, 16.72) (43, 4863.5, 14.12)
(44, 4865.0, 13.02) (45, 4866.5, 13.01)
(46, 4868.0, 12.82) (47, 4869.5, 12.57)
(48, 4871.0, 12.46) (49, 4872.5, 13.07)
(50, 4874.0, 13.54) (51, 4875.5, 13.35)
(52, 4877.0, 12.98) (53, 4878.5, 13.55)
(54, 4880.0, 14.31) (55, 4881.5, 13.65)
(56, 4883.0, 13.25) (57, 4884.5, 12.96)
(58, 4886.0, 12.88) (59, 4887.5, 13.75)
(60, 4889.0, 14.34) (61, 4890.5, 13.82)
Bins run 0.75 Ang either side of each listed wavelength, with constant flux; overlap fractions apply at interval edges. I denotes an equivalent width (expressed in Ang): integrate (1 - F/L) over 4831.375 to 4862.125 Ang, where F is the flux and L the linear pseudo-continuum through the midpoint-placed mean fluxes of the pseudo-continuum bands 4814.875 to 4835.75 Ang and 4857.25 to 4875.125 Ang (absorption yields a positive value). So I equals 1.1 Ang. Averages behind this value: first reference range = 12.4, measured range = 12.6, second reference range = 13.7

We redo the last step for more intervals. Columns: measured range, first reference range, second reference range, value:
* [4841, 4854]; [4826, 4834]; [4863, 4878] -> 0.8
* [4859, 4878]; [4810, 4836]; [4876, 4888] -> -0.8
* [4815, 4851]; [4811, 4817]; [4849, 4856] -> -2.2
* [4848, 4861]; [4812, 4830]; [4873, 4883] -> 0.4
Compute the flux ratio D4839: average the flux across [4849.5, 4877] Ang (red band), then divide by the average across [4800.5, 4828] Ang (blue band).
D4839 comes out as 1.1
